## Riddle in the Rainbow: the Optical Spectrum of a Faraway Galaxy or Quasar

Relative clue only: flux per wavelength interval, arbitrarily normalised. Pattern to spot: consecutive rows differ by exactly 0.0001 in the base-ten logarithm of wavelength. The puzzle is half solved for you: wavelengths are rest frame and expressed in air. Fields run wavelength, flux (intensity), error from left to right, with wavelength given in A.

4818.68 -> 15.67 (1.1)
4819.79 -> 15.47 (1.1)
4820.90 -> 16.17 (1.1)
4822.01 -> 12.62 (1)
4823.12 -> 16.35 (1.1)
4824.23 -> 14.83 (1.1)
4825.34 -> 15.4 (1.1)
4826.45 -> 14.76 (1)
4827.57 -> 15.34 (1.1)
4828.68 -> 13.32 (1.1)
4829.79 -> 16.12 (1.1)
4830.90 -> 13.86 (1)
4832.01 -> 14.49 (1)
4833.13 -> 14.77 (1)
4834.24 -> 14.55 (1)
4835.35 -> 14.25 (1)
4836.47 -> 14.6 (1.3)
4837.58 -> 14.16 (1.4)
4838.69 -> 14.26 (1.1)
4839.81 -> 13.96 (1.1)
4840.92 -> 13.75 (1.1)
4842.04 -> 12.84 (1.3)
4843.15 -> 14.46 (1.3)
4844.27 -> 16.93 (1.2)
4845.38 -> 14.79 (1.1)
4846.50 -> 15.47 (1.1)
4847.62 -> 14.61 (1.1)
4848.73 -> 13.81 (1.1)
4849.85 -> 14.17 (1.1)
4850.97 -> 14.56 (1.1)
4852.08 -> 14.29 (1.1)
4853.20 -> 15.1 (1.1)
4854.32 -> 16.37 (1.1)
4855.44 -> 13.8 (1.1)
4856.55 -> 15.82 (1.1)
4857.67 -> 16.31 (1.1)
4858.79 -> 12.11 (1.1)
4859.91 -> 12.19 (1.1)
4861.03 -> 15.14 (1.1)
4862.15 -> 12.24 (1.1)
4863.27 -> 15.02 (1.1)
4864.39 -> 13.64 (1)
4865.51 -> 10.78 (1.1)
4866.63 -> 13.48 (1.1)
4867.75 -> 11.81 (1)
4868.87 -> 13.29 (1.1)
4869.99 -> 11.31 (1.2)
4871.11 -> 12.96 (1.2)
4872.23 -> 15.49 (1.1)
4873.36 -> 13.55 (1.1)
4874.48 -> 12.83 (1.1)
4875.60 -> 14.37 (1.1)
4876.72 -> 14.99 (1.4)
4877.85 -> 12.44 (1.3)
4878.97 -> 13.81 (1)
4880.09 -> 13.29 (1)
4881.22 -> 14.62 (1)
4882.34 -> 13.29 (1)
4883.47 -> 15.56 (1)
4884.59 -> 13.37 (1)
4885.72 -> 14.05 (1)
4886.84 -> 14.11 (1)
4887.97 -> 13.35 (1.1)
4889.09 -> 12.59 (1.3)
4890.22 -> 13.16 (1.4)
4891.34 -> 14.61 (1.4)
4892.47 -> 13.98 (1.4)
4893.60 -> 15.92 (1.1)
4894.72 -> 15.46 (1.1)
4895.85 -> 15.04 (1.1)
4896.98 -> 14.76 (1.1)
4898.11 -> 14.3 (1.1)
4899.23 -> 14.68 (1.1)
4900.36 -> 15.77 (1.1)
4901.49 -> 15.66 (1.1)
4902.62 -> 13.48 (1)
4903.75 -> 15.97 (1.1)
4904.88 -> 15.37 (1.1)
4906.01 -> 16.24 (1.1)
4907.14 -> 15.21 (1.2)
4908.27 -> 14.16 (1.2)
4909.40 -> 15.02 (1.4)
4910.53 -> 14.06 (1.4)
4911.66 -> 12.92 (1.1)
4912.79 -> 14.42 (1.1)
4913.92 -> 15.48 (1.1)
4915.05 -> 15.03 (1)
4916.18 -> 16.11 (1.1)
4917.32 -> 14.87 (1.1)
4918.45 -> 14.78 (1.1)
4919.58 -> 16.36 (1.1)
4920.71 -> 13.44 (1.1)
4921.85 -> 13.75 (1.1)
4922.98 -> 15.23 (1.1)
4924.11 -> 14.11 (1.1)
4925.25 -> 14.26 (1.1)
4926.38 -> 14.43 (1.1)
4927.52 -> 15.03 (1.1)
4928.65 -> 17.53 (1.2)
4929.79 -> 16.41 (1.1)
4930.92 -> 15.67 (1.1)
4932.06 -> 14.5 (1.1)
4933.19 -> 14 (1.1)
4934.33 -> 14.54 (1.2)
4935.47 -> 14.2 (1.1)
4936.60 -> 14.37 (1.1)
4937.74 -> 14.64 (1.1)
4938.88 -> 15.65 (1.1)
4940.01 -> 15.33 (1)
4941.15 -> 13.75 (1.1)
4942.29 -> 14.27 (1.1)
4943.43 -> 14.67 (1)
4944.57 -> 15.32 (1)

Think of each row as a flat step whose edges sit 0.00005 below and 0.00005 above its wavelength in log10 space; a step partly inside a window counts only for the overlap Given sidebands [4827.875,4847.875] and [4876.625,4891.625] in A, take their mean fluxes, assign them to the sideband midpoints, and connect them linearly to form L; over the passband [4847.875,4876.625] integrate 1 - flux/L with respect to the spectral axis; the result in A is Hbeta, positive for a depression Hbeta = 0.64 A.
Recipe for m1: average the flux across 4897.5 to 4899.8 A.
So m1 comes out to 14.5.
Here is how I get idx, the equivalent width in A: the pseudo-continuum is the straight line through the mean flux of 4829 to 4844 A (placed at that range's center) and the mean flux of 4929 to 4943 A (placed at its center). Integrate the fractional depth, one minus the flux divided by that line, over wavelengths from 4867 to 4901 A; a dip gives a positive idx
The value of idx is 1.43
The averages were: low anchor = 14.3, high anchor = 14.8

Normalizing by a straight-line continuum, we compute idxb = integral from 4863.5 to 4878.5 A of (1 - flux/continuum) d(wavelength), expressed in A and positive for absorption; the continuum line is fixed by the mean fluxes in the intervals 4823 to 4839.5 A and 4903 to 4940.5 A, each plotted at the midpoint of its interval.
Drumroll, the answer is 1.62 A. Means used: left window 14.7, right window 14.9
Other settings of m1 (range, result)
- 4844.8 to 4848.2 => 15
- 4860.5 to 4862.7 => 13.7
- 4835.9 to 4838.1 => 14.4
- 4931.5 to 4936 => 14.3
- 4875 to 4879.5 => 13.9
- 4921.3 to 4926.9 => 14.4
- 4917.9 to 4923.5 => 14.7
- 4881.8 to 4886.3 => 14.1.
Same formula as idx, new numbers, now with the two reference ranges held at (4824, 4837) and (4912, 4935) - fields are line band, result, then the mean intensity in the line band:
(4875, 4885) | 0.6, 14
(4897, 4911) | -0.1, 15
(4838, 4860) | 0.3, 14.5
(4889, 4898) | 0.2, 14.5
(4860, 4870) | 1.2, 13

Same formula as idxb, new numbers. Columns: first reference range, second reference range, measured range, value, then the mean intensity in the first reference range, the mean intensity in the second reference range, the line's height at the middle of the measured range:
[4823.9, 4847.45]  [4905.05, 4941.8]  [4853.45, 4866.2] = 0.62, 14.6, 14.9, 14.7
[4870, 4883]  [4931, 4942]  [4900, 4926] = -1.12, 13.7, 14.6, 14.2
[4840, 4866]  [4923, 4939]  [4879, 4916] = 0.30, 14.3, 14.9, 14.7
